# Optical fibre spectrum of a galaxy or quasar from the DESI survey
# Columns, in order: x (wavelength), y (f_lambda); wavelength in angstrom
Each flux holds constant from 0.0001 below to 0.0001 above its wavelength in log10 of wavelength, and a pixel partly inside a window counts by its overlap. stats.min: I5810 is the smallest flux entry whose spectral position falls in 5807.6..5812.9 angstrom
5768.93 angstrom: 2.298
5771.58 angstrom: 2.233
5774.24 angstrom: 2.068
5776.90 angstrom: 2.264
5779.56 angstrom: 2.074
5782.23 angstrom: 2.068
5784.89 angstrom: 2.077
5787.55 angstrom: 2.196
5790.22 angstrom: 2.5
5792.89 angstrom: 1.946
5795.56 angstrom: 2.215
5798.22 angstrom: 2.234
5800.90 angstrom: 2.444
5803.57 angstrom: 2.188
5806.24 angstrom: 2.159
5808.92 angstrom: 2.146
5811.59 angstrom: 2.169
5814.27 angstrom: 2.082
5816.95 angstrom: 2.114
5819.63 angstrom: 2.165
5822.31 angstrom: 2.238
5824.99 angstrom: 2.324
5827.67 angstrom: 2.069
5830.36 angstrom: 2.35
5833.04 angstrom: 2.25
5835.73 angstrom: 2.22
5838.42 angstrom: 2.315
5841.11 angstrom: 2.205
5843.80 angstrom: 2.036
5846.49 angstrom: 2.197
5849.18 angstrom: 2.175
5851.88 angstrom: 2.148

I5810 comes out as 2.146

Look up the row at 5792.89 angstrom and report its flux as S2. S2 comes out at 1.946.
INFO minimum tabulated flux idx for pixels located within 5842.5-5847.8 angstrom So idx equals 2.036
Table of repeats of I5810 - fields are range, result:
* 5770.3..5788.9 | 2.068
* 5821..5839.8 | 2.069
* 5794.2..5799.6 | 2.215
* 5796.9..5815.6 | 2.082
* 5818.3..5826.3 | 2.165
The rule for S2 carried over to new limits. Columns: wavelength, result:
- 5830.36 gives 2.35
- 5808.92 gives 2.146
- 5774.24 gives 2.068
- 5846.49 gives 2.197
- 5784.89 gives 2.077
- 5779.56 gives 2.074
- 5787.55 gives 2.196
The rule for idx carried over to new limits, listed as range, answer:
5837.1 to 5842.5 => 2.205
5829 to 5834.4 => 2.25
